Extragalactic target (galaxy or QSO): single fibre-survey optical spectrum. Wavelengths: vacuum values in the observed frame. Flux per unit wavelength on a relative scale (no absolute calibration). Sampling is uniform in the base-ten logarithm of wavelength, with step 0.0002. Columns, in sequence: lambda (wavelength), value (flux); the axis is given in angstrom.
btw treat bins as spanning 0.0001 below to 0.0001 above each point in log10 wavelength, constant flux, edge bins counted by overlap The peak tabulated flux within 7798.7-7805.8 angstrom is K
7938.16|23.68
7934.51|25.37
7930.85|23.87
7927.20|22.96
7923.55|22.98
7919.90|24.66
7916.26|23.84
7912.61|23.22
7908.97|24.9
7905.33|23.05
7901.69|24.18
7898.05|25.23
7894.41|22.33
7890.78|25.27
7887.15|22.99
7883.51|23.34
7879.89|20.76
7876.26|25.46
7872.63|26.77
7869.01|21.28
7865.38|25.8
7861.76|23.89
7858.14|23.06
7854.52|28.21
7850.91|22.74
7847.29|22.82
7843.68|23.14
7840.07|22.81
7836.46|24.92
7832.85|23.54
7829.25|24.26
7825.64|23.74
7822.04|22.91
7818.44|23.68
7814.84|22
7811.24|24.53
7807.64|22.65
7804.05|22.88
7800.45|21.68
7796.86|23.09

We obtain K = 22.88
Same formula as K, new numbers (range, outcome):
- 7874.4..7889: 25.46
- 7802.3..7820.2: 24.53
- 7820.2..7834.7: 24.26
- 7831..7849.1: 24.92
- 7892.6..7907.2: 25.23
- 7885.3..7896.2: 25.27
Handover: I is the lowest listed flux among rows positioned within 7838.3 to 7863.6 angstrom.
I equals 22.74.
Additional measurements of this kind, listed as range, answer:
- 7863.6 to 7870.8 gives 21.28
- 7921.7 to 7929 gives 22.96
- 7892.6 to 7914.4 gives 22.33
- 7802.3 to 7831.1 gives 22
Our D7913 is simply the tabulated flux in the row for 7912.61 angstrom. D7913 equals 23.22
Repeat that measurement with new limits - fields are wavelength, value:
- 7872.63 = 26.77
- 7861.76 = 23.89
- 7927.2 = 22.96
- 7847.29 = 22.82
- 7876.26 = 25.46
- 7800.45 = 21.68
